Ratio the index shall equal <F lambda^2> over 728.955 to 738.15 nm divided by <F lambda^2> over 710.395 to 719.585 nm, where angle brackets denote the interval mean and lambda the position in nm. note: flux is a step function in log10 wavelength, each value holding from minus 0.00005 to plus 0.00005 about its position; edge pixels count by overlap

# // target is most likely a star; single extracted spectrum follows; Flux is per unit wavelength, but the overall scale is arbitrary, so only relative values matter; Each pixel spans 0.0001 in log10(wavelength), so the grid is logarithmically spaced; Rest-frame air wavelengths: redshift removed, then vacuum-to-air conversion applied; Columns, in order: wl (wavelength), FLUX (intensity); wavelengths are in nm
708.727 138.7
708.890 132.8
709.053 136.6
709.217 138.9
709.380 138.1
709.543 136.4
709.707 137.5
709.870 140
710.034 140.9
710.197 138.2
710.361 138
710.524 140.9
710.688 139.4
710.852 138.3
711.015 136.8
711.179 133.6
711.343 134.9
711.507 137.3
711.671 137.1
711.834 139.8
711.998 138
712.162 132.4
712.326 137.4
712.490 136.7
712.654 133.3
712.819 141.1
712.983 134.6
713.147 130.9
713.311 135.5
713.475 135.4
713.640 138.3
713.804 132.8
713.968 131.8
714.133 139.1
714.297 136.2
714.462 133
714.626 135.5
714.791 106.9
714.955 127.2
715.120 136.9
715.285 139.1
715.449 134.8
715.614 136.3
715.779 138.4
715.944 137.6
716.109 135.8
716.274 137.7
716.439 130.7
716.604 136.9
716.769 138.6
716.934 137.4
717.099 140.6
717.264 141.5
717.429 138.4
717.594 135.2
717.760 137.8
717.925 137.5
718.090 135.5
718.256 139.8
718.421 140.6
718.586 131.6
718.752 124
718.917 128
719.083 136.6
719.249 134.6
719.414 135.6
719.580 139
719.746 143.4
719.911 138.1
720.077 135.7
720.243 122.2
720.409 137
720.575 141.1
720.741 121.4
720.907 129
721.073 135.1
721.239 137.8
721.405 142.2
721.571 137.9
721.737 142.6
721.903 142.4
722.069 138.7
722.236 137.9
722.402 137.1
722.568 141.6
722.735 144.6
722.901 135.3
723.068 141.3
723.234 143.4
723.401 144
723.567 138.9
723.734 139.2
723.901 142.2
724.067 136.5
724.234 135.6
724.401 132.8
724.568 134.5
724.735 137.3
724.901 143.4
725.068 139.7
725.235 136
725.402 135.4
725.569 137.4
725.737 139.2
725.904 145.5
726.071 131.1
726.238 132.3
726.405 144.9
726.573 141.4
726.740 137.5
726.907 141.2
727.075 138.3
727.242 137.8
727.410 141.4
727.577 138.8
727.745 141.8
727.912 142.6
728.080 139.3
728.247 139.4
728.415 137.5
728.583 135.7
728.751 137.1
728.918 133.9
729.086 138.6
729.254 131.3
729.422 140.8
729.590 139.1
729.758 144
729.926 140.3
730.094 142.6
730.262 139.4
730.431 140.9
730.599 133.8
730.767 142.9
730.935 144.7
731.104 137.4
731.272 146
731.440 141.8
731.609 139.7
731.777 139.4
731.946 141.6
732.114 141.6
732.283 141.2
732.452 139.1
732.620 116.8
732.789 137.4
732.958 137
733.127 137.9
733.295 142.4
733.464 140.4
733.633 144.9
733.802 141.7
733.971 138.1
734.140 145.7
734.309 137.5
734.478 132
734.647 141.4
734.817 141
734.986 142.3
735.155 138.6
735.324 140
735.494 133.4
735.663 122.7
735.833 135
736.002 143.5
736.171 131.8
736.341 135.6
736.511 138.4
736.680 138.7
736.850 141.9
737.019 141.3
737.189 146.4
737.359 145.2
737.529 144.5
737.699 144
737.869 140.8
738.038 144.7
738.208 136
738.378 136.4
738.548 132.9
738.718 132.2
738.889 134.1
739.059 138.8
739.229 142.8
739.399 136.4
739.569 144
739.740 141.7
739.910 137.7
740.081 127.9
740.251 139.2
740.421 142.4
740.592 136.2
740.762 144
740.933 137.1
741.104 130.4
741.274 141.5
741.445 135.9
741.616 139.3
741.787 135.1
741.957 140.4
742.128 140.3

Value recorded 1.1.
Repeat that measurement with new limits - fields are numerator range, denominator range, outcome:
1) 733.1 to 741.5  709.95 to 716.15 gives 1.10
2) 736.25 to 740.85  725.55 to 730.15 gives 1.03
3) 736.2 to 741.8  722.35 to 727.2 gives 1.04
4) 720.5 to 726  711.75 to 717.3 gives 1.05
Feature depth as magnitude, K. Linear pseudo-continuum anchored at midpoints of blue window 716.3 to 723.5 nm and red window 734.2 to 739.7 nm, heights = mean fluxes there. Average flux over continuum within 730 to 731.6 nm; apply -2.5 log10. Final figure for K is -0.02 mag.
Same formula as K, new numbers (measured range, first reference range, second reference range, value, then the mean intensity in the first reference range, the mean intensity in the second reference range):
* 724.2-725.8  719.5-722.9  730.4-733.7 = 0.01 mag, 137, 139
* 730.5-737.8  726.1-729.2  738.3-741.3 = -0.01 mag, 139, 137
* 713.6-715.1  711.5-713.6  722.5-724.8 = 0.04 mag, 136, 139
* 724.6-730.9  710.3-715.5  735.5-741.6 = -0.02 mag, 135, 138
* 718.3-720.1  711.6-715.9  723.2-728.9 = 0.01 mag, 135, 139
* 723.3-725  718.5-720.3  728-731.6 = -0.02 mag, 134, 139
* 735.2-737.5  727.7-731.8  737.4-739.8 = 0.01 mag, 140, 139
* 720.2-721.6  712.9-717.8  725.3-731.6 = 0.02 mag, 135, 139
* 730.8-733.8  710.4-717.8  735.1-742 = -0.01 mag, 136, 138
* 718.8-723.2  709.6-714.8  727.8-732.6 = 0.01 mag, 136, 139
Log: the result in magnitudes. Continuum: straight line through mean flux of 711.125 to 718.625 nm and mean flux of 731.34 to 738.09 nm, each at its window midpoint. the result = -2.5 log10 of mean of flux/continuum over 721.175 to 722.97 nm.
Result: -0.02 mag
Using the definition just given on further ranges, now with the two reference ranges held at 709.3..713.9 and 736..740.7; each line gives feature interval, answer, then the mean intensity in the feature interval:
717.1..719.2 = 0.01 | 136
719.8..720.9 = 0.04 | 133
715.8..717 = 0.01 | 136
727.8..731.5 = -0.01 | 140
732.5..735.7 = 0.01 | 138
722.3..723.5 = -0.03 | 141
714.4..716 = 0.04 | 132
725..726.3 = 0.01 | 137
